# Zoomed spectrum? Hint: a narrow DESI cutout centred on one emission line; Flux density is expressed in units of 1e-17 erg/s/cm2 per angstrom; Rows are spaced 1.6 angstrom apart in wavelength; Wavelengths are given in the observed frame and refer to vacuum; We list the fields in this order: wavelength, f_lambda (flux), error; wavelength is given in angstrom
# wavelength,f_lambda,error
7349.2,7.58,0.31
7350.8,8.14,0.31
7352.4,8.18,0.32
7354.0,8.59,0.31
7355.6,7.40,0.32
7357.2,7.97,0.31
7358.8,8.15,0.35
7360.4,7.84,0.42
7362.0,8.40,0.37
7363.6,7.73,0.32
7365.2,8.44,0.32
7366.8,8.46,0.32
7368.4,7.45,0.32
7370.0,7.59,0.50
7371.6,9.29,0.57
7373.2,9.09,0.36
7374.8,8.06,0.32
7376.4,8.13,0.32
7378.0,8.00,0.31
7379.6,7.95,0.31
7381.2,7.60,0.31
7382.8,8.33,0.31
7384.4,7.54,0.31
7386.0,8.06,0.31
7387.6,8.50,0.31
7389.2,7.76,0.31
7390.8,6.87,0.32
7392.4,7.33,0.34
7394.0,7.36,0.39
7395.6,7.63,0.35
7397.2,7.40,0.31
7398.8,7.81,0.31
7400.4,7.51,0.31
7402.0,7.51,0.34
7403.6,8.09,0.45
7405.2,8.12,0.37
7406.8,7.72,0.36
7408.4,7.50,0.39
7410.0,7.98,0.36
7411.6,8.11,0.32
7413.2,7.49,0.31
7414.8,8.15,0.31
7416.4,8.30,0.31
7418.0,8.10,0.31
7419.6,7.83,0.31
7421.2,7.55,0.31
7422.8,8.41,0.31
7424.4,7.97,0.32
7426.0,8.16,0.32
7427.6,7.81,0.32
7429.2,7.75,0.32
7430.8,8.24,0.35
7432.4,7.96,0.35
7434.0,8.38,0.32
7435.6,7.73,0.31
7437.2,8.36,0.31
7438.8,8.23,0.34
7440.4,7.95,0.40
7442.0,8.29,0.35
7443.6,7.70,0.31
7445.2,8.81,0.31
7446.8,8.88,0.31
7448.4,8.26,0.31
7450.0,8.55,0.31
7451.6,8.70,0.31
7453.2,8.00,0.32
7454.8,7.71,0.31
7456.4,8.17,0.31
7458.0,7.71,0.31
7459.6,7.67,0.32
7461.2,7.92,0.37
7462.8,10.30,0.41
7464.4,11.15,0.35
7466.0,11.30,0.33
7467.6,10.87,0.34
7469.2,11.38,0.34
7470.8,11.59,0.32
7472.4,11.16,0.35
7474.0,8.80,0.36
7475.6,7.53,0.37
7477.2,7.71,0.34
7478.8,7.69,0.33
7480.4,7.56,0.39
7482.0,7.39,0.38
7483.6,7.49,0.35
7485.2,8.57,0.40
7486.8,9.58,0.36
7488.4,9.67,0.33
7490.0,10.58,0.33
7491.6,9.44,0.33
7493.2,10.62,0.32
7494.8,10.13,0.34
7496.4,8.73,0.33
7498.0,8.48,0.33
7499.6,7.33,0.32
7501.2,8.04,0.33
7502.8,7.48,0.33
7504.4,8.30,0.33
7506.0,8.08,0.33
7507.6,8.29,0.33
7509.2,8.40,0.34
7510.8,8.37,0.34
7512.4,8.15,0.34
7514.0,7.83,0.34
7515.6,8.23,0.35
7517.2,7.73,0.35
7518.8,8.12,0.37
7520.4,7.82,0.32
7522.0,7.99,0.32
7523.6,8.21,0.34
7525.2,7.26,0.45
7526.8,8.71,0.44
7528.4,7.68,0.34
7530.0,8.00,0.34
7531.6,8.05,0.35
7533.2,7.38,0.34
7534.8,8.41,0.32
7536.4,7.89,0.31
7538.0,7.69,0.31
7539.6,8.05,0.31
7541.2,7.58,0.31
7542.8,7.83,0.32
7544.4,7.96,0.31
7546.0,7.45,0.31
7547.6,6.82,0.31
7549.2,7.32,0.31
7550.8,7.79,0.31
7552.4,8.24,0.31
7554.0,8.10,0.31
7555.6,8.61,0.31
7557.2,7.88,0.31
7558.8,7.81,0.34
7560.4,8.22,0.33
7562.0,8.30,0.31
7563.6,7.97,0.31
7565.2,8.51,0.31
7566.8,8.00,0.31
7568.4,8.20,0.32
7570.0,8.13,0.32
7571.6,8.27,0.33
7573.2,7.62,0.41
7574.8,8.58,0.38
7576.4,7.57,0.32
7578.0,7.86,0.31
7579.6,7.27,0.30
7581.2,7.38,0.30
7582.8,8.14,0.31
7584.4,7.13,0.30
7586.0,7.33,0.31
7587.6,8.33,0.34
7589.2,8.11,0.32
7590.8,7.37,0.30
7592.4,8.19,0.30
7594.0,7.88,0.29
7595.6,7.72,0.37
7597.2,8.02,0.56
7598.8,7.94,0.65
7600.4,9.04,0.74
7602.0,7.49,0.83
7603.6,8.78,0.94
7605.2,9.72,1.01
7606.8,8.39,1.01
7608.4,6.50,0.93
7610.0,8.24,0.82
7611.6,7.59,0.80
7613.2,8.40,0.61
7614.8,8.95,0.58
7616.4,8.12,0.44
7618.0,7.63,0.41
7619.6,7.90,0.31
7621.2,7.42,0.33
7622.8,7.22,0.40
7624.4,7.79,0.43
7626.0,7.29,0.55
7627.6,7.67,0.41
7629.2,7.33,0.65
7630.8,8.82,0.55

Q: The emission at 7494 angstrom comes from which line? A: [N II]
